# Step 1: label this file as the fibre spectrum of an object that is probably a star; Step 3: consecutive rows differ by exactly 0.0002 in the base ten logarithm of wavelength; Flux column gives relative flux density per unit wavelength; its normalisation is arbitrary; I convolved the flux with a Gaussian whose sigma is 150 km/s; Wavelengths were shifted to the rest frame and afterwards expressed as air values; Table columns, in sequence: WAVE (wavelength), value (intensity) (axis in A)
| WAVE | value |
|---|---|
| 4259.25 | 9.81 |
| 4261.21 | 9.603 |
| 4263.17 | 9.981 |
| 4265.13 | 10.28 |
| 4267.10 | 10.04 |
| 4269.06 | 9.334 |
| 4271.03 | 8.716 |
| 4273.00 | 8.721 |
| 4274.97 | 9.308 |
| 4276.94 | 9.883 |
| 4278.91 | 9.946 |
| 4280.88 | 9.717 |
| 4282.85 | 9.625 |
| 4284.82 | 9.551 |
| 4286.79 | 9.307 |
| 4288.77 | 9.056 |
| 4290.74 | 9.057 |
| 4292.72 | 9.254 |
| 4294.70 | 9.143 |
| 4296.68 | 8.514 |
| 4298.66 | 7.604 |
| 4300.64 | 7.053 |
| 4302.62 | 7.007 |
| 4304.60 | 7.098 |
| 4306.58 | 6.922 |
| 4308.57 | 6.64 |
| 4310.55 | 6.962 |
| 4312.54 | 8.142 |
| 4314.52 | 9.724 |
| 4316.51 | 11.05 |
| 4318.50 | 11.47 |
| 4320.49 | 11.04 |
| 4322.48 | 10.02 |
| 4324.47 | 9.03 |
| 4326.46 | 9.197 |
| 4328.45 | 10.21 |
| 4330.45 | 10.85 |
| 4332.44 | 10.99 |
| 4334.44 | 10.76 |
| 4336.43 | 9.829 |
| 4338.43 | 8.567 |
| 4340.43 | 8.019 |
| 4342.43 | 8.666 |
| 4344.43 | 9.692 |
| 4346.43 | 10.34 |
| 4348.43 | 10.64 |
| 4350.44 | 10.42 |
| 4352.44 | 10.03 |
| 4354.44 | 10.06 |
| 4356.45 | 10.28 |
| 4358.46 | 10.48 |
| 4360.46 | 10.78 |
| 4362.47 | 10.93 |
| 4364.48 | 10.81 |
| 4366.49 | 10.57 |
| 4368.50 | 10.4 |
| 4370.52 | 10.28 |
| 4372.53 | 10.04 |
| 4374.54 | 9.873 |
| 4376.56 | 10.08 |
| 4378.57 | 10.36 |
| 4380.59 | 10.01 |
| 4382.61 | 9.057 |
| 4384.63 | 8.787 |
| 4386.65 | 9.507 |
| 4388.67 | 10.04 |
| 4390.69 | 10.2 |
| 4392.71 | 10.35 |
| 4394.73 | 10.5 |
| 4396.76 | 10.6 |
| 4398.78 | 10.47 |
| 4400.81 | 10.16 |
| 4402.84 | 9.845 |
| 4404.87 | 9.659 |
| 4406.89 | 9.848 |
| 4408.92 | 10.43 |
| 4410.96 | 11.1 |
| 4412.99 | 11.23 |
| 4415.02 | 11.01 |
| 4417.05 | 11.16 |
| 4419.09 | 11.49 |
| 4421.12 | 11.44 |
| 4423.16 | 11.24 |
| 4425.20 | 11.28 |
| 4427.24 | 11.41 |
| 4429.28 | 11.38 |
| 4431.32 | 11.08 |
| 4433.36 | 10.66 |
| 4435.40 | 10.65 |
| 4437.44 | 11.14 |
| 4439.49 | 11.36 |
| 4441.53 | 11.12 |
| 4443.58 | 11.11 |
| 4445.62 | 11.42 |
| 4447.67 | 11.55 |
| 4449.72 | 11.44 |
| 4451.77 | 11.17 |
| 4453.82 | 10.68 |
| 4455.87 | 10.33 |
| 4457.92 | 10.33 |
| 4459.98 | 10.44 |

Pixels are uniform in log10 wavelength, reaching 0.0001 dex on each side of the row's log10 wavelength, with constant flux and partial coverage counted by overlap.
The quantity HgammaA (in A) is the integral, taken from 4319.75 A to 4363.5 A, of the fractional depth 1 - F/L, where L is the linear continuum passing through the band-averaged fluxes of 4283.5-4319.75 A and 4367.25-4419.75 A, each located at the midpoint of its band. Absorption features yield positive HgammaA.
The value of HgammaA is -3.5 A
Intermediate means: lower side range 8.56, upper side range 10.2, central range 10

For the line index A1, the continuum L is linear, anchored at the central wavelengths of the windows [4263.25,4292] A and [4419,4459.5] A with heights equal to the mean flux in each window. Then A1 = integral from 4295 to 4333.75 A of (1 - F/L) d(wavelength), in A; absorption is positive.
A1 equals 3.6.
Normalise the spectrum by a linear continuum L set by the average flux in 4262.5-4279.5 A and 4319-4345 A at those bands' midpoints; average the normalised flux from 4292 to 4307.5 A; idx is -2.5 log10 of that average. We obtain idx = 0.233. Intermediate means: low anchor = 9.56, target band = 7.8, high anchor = 9.79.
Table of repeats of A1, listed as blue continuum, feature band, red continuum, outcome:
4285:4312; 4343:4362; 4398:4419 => -2.1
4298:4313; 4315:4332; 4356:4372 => -4.6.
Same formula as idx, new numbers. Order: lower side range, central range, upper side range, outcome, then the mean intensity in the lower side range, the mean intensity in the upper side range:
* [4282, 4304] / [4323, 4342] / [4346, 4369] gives 0.01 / 8.62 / 10.5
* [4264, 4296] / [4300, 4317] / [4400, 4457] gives 0.24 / 9.43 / 10.9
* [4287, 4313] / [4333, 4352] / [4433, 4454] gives -0.10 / 7.91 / 11.2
